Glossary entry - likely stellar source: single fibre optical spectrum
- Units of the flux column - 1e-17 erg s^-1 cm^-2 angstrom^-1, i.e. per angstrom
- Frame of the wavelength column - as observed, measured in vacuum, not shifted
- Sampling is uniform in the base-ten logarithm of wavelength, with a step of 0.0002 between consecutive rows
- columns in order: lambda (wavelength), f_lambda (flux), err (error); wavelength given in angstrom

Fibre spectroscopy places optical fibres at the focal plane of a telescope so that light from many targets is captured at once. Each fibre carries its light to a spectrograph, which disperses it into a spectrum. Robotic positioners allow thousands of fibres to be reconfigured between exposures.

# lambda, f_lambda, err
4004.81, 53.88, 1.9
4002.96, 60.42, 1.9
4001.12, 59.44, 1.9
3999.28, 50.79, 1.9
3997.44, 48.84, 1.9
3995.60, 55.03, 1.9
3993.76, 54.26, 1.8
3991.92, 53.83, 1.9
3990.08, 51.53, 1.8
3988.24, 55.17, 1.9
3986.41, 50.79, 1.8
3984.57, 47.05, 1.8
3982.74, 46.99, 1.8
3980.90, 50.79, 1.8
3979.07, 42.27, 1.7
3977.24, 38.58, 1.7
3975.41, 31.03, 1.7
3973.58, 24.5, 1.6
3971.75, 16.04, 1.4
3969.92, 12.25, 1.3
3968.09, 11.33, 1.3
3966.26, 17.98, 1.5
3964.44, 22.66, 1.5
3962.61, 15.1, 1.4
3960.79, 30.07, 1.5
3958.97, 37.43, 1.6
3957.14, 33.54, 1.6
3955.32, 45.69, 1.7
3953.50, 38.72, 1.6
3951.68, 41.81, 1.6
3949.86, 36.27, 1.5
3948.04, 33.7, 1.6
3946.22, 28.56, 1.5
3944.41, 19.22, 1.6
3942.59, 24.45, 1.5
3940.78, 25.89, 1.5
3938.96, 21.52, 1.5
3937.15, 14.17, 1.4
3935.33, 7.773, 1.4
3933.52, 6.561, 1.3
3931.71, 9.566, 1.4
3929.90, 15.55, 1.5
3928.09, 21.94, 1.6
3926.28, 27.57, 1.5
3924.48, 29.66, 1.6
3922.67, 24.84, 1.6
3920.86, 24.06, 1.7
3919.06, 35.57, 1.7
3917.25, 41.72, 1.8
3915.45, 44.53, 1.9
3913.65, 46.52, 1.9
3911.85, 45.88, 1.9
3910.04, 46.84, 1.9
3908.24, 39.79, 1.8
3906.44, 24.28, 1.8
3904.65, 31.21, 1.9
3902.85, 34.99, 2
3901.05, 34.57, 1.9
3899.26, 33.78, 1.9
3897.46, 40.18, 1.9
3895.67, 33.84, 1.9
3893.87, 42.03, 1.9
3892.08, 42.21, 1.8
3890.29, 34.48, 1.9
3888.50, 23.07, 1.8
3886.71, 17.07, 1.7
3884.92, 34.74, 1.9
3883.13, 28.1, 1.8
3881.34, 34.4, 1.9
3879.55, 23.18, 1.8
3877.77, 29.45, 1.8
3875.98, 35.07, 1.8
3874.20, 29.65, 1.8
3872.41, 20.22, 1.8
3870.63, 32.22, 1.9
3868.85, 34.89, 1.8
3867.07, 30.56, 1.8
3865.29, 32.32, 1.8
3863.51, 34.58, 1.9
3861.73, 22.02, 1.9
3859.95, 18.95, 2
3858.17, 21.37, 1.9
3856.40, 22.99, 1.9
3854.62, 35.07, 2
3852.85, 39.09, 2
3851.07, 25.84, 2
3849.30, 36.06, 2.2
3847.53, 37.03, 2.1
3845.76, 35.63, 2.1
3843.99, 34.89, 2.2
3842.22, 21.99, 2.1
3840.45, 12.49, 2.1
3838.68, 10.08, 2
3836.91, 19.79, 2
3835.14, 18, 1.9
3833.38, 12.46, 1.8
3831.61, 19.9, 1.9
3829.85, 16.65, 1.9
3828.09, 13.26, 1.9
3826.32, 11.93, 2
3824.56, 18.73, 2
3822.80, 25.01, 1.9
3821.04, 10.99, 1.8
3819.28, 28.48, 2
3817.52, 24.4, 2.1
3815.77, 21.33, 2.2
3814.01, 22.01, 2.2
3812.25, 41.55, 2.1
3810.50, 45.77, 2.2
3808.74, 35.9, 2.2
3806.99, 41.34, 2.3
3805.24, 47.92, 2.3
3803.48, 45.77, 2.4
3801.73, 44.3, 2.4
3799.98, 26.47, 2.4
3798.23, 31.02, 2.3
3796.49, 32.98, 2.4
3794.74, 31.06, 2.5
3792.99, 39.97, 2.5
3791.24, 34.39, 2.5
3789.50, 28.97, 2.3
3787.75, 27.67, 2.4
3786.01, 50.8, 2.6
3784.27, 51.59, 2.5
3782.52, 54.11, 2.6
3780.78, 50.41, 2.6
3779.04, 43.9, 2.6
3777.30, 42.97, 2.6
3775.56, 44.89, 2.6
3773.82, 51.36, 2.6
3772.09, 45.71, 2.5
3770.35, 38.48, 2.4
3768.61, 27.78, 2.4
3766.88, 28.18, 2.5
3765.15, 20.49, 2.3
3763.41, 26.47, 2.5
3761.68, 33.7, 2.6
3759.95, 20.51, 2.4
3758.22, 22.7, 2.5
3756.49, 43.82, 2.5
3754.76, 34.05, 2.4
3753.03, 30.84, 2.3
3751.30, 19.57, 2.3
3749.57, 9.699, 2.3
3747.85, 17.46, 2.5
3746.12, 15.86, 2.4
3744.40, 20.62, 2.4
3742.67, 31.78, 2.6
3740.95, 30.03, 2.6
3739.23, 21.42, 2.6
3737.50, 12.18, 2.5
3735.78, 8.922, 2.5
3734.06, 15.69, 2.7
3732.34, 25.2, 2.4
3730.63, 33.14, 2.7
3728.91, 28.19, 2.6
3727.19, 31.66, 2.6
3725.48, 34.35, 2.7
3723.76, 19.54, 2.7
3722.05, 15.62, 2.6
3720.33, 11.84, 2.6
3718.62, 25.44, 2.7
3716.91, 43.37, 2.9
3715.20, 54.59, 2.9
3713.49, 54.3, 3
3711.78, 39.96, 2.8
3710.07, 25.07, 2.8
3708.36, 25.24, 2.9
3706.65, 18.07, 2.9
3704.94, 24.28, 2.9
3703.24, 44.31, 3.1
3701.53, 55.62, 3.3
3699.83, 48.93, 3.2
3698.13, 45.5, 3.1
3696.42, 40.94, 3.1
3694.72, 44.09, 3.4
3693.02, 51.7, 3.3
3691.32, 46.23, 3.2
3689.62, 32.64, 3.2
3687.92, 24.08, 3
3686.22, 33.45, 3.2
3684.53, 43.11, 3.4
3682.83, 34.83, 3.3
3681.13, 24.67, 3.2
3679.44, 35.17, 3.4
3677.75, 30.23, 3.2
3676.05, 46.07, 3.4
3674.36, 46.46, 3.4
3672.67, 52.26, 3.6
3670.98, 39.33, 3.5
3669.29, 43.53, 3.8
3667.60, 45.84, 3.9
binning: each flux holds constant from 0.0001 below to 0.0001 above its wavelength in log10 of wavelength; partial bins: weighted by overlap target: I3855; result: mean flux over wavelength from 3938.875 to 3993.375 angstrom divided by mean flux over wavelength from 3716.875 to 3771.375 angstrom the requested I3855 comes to 1.37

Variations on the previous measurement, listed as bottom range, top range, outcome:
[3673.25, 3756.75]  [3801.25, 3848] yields 0.83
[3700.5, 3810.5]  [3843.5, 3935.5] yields 0.94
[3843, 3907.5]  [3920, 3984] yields 0.86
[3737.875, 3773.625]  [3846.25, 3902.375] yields 1.14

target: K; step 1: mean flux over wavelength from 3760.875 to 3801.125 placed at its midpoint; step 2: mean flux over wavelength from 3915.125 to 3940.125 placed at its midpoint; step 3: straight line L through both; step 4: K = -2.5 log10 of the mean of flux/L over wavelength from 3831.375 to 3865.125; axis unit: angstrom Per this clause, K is 0.201 mag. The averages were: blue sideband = 37.6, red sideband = 22.7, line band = 25.4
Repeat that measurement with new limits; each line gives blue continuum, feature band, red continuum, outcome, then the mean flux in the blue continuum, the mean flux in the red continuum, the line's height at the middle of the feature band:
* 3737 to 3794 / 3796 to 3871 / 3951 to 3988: 0.18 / 32.7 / 33.1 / 32.8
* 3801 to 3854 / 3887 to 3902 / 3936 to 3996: -0.14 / 27.3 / 33.9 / 30.5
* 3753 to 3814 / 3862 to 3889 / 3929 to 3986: 0.11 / 37.5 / 27.6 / 32.3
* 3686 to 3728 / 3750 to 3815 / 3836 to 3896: -0.13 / 35.7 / 28.9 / 32.5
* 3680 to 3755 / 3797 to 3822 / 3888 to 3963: -0.09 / 30.6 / 30.8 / 30.7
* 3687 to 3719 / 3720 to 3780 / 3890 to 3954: 0.33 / 39.4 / 30.6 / 37.5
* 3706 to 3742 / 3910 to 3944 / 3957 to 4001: 0.32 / 27.4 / 37.9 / 35.8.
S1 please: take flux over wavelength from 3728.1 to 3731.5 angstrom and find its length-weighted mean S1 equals 30.7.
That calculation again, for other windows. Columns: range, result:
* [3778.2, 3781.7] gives 47.3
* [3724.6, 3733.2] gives 30.5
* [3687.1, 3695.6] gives 39.8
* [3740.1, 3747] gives 24.5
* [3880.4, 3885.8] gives 32.3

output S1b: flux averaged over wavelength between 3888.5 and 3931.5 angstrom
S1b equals 34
